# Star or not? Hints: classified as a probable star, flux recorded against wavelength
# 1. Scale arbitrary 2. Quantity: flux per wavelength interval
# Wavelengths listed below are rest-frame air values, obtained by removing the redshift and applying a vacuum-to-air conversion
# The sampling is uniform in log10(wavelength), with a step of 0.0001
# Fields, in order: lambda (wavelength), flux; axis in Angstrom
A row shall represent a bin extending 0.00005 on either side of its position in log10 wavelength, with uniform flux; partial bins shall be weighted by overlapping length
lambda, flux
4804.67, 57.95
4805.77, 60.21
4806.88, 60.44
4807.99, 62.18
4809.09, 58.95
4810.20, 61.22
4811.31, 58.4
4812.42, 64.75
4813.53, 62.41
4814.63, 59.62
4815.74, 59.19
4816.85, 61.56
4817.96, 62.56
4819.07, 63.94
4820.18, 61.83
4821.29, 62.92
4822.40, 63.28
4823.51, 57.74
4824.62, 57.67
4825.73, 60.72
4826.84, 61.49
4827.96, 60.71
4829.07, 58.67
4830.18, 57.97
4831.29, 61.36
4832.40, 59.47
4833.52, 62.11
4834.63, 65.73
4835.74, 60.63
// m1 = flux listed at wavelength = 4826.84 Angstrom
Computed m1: 61.49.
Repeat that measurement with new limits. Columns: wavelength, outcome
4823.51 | 57.74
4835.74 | 60.63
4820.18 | 61.83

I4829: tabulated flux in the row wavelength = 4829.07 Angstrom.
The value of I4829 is 58.67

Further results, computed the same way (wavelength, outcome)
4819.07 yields 63.94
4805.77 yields 60.21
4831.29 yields 61.36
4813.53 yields 62.41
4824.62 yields 57.67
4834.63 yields 65.73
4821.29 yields 62.92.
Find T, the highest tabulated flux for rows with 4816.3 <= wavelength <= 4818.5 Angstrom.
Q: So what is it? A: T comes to 62.56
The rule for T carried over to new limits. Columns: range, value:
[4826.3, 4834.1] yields 62.11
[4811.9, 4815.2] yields 64.75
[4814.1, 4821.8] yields 63.94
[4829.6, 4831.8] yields 61.36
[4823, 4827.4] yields 61.49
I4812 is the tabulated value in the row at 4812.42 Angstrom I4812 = 64.75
